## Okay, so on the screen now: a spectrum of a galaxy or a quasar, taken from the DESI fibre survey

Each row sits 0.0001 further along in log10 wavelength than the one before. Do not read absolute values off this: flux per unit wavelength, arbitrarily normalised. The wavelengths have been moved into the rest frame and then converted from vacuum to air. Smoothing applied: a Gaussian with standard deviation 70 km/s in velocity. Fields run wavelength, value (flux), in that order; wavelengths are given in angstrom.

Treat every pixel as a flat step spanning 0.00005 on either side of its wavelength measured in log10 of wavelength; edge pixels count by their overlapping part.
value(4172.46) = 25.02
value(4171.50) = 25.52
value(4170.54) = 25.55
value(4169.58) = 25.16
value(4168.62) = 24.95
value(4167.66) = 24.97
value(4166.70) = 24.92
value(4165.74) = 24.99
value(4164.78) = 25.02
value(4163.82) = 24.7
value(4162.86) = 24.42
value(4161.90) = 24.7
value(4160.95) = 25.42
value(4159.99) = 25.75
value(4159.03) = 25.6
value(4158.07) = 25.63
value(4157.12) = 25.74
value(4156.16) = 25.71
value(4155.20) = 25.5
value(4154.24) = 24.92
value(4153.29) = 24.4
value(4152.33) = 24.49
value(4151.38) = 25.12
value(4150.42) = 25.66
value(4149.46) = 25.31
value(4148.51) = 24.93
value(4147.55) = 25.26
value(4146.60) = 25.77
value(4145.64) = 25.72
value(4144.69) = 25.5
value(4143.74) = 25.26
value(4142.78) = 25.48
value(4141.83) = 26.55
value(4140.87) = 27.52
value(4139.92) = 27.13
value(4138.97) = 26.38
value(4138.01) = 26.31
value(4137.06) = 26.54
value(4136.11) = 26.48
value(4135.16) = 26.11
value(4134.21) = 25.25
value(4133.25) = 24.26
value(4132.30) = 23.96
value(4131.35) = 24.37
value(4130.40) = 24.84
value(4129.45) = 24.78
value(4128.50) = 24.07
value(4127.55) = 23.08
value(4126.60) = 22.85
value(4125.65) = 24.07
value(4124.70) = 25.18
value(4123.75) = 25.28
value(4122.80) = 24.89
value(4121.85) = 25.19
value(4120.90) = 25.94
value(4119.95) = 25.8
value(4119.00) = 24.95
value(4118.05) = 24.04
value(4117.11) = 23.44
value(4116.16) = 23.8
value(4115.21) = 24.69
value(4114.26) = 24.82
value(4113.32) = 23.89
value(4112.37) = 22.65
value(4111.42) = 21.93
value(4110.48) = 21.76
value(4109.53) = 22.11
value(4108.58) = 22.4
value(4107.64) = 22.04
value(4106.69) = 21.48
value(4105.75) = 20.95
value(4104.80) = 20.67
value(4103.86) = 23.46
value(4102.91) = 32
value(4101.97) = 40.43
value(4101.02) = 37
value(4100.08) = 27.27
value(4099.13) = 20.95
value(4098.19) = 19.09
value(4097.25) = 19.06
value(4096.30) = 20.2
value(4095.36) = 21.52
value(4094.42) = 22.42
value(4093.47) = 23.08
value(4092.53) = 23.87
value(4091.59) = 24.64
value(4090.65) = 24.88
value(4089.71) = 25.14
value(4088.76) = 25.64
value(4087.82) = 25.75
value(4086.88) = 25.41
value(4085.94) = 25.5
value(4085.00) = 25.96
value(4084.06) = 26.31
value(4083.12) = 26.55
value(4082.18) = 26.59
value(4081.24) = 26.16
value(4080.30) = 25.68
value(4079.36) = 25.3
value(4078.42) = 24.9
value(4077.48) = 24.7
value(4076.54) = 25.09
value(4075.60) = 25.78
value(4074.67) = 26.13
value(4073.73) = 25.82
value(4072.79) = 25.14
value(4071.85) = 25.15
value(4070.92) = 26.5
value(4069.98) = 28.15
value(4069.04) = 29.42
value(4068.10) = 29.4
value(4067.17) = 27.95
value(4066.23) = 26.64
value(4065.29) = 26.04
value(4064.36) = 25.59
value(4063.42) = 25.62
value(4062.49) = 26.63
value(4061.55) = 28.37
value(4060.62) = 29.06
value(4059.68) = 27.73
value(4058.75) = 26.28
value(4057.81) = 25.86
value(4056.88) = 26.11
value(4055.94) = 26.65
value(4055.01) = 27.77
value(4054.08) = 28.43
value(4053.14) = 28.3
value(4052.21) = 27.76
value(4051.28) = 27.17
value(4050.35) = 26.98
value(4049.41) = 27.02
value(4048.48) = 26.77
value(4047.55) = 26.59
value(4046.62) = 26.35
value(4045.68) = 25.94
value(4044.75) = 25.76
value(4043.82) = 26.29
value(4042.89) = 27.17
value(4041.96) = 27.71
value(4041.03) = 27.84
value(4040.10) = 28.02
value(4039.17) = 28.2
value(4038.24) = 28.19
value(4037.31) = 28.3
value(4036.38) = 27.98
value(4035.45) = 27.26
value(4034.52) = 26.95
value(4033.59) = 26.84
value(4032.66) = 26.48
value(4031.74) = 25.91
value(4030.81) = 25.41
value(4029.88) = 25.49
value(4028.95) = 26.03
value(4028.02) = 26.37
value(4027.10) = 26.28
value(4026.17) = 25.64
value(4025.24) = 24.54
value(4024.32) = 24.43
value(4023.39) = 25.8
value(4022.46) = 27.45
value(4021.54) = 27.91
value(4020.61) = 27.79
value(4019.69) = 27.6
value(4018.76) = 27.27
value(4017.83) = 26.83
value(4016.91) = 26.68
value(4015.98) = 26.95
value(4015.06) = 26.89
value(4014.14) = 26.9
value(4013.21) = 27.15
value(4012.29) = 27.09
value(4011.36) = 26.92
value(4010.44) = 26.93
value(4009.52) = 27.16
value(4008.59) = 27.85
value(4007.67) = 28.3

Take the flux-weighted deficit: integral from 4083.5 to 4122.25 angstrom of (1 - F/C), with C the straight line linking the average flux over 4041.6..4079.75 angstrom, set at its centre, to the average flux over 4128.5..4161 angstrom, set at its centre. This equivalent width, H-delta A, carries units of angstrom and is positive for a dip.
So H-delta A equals 2.5 angstrom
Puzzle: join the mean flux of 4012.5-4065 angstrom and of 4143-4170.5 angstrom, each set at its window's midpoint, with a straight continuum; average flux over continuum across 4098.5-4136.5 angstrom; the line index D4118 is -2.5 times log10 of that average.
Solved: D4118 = 0.04 mag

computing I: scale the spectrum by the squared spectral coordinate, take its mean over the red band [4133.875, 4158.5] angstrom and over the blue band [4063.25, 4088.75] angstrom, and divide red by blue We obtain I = 1.02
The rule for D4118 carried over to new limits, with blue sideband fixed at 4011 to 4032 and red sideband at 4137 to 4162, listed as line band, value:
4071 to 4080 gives 0.03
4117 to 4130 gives 0.05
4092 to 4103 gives 0.03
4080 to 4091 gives 0.01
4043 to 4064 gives -0.03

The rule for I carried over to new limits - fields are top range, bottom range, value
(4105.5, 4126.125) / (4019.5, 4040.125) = 0.93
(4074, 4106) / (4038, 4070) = 0.94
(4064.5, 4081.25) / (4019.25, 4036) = 1.02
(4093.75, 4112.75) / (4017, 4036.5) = 0.94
